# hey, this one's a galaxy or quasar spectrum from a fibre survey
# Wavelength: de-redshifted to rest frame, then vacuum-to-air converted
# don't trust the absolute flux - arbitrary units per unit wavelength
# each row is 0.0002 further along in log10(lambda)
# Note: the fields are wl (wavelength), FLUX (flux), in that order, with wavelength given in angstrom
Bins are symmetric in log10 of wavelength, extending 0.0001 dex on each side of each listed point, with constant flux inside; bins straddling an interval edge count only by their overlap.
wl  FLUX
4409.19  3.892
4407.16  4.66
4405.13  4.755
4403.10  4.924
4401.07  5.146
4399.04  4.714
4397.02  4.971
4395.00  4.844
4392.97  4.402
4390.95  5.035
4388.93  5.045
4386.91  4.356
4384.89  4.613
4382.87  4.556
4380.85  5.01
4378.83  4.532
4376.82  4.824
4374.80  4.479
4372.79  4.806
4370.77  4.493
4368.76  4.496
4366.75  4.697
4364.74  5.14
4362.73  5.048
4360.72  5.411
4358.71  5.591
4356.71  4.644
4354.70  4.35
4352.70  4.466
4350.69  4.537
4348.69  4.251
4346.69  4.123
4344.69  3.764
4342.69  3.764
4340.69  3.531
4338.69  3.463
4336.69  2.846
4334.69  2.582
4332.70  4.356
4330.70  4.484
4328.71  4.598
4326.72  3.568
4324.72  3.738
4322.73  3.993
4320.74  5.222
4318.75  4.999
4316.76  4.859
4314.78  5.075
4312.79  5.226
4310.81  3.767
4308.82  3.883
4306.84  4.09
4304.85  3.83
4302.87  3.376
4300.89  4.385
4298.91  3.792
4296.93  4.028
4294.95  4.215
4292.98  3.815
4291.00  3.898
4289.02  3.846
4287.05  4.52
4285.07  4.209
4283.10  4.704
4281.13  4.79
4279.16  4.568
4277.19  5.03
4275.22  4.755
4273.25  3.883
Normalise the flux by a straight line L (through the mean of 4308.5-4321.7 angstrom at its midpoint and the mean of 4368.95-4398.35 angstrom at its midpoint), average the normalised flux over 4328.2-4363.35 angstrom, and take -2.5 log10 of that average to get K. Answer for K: 0.13 mag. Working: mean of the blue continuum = 4.76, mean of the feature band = 4.2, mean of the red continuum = 4.71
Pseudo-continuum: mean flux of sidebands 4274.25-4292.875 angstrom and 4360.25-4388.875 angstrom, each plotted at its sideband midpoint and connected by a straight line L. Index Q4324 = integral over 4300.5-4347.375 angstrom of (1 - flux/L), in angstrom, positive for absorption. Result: 5.3 angstrom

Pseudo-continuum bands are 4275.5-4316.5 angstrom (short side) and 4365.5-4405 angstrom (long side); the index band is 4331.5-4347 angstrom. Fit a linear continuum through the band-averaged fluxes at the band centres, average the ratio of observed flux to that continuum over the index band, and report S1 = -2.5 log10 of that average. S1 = 0.26 mag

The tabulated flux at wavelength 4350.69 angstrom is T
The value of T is 4.537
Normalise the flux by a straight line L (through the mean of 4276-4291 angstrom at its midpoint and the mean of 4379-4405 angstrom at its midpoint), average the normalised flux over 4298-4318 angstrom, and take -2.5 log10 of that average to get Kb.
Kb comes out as 0.078 mag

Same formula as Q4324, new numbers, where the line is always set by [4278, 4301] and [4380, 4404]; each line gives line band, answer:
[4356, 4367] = -1.2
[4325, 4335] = 1.0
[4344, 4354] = 0.7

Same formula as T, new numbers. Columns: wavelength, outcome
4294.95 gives 4.215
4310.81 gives 3.767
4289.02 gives 3.846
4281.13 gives 4.79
